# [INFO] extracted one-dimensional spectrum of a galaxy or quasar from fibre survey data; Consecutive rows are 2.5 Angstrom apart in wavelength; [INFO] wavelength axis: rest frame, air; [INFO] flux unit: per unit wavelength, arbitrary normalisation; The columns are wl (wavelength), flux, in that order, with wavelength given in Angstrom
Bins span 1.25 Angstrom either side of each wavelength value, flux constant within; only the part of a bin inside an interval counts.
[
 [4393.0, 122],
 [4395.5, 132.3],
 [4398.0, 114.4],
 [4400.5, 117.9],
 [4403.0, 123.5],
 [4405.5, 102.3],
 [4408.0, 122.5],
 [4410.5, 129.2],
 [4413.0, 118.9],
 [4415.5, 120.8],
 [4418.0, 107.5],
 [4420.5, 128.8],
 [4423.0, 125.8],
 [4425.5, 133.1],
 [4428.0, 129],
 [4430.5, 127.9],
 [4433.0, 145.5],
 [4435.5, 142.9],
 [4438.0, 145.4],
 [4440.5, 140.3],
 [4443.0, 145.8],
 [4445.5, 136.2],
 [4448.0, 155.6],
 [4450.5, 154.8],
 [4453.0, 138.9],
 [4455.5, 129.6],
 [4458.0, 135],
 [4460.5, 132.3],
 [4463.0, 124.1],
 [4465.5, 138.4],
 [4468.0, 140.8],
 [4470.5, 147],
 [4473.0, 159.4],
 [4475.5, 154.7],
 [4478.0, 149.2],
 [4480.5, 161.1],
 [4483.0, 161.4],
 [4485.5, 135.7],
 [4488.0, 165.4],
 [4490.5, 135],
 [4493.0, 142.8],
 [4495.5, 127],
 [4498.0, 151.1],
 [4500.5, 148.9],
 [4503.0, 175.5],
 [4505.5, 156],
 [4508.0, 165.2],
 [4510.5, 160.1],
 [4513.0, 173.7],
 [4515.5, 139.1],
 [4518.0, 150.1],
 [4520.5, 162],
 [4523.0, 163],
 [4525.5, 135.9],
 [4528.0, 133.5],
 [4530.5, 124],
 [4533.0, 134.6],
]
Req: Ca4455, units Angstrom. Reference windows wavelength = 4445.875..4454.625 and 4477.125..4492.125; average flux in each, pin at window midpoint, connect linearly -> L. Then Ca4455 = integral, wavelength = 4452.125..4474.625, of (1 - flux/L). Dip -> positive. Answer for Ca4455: 1.6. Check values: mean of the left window 148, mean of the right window 151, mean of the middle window 139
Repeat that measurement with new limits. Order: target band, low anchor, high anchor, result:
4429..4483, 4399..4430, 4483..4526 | -3.0 Angstrom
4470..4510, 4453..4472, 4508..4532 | -2.8 Angstrom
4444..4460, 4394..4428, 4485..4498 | -1.1 Angstrom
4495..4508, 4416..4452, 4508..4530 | -0.5 Angstrom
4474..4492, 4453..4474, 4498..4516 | -0.5 Angstrom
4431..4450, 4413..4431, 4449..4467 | -2.0 Angstrom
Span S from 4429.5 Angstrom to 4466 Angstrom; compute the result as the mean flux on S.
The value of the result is 140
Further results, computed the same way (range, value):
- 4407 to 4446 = 131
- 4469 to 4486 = 153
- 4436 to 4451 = 146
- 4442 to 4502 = 145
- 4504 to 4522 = 158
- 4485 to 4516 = 153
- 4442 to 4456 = 144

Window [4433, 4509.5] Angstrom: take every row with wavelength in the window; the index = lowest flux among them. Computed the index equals 124.1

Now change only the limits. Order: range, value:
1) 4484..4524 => 127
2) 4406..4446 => 107.5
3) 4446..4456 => 129.6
